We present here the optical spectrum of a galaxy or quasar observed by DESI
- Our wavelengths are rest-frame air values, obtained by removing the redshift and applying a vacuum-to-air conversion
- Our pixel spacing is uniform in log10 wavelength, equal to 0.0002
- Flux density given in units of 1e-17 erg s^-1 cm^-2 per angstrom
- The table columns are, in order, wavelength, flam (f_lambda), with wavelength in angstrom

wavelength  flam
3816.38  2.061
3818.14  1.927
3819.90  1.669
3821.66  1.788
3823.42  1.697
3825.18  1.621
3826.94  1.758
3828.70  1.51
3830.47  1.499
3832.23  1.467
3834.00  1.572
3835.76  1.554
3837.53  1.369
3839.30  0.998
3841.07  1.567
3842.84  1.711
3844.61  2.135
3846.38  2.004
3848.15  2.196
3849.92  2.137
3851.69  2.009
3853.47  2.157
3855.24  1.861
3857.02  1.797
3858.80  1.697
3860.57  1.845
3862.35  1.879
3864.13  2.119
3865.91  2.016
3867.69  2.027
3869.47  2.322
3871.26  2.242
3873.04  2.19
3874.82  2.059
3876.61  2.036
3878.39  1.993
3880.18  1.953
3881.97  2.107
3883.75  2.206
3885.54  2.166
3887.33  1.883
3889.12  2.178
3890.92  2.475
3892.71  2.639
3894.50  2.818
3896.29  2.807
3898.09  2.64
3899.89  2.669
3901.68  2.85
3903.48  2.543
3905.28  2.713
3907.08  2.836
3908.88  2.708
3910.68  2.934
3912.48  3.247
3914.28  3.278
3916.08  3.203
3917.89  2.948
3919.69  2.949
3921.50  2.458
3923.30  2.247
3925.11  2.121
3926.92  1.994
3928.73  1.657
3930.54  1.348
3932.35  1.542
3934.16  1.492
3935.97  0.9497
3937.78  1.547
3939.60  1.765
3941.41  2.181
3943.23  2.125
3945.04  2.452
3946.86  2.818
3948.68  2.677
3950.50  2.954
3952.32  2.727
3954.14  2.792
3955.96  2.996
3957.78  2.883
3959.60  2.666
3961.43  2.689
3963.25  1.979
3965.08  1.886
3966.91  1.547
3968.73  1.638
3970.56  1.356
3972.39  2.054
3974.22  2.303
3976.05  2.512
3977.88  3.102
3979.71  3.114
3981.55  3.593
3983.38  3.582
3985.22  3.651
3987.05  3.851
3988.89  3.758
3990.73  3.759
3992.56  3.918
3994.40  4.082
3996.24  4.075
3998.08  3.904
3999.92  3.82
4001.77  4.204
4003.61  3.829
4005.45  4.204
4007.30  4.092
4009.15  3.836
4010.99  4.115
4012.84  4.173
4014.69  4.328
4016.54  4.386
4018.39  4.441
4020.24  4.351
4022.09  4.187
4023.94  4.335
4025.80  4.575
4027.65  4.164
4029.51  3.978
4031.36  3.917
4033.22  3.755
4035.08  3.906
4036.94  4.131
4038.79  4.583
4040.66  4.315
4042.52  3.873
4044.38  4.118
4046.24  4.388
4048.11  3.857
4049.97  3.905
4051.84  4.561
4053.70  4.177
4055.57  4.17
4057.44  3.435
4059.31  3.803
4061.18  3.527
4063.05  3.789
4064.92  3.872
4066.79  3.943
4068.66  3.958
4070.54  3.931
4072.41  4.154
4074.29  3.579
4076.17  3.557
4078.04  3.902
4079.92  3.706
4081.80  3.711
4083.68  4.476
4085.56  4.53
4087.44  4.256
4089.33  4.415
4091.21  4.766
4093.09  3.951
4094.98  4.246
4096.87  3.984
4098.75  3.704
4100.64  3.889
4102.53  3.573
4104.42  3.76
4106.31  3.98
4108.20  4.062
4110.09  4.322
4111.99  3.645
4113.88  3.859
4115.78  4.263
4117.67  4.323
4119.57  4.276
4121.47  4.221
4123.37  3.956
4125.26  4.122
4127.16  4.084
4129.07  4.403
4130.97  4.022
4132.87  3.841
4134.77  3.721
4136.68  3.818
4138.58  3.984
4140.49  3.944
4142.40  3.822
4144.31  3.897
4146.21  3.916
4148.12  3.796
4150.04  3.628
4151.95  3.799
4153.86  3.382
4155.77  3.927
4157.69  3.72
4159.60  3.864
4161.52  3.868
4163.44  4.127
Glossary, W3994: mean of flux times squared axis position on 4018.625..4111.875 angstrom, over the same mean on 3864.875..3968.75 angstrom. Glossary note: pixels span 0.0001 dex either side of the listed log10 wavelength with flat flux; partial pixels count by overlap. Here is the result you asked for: 1.9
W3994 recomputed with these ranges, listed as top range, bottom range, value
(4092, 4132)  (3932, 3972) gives 2.01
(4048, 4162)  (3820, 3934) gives 2.07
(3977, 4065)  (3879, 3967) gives 1.75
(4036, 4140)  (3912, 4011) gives 1.53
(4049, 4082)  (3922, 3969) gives 1.91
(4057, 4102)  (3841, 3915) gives 1.92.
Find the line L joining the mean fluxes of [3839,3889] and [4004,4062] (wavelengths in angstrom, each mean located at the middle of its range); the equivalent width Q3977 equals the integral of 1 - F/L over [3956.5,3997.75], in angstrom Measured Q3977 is 6.2 angstrom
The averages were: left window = 1.99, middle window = 2.93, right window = 4.11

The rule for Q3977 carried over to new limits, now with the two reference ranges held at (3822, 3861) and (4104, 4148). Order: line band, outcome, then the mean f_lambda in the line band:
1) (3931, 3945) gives 4.5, 1.7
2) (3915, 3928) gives -1.0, 2.56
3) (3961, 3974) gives 4.1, 1.87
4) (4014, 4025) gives -4.1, 4.34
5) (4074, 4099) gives -2.6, 4.08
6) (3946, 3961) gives -1.0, 2.81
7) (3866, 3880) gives -0.9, 2.11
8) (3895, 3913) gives -4.4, 2.79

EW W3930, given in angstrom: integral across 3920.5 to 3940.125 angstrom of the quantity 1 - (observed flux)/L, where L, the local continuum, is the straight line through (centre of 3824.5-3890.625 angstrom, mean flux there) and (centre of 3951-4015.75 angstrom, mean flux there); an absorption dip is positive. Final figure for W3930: 6.7 angstrom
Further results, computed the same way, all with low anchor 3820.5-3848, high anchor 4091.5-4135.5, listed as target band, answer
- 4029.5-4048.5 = -3.9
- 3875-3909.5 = -4.6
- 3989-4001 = -3.6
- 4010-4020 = -3.5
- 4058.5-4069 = -0.6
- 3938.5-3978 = 5.0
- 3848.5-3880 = -2.3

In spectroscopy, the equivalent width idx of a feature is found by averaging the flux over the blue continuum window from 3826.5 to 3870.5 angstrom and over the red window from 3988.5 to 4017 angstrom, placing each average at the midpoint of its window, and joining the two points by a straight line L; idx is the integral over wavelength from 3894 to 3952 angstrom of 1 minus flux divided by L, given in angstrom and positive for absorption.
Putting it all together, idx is 8.49 angstrom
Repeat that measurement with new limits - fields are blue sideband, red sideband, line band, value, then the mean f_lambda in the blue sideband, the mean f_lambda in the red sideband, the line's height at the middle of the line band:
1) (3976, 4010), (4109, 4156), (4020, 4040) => -1.8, 3.76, 3.96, 3.81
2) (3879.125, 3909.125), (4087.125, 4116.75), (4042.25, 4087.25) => -2.5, 2.47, 4.04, 3.76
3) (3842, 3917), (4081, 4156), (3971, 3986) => 0.5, 2.32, 4.01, 3.02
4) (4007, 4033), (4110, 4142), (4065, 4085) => 1.0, 4.2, 4.04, 4.11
